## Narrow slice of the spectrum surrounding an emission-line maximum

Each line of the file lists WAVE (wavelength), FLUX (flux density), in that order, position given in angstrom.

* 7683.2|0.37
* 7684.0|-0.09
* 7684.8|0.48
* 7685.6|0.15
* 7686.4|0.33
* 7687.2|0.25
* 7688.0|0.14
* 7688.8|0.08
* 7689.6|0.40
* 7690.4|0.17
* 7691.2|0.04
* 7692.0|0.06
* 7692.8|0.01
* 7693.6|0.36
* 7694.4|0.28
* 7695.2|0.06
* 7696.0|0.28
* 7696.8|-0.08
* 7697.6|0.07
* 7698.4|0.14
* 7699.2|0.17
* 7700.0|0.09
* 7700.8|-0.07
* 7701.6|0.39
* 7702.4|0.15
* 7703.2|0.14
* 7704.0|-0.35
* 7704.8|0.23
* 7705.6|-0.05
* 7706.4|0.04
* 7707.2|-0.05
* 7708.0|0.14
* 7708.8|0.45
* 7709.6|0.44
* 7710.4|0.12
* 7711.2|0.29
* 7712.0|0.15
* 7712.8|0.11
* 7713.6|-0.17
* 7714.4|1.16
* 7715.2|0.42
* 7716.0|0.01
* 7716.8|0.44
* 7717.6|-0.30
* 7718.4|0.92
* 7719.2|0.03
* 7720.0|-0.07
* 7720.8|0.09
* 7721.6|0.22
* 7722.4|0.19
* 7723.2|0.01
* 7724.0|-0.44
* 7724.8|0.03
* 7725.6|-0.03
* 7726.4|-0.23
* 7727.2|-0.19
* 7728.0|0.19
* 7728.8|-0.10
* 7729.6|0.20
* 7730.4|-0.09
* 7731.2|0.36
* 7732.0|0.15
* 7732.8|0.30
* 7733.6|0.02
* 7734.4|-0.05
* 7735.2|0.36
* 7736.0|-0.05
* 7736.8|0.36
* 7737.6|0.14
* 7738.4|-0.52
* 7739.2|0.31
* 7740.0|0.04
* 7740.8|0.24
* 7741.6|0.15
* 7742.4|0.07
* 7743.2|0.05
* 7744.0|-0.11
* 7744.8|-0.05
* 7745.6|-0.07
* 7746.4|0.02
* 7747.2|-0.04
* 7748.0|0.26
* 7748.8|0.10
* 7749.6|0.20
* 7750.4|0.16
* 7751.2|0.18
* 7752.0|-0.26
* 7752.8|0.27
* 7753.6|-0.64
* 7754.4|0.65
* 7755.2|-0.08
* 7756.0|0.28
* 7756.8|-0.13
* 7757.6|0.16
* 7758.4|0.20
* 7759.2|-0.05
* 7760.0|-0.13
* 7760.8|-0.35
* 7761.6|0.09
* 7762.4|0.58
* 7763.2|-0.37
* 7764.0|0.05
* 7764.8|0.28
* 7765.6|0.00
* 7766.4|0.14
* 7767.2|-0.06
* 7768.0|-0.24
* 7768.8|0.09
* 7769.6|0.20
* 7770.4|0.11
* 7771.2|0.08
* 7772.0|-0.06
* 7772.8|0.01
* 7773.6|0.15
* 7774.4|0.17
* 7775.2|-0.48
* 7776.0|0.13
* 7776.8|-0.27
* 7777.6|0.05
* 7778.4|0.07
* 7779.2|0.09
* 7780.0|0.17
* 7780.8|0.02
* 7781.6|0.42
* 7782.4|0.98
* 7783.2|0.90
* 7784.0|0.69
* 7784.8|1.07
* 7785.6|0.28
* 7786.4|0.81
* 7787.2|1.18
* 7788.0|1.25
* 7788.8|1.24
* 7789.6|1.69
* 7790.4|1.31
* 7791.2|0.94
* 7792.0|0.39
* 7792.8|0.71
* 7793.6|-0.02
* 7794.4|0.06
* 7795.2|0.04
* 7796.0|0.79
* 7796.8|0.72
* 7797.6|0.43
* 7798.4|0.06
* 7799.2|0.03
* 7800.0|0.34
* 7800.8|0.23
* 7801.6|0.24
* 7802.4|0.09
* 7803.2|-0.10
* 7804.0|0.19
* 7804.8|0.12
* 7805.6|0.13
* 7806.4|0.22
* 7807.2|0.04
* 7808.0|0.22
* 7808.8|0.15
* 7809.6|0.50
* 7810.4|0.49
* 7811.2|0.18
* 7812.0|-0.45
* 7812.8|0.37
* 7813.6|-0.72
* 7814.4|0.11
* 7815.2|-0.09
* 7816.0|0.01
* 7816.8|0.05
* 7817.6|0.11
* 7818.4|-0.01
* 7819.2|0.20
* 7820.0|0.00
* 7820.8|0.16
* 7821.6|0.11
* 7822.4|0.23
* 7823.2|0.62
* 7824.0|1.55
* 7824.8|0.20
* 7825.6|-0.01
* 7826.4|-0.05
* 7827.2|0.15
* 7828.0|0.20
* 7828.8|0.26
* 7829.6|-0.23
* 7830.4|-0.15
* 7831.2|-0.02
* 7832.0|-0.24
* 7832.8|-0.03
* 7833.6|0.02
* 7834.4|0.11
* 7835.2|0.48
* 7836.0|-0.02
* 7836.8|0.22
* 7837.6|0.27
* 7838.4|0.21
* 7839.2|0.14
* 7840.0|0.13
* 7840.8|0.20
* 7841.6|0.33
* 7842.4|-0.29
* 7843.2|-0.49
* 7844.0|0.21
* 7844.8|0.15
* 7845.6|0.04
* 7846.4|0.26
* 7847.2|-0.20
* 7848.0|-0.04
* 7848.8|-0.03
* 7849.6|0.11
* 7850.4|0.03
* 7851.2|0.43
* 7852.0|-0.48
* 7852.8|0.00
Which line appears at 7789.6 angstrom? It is [O II] 3727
